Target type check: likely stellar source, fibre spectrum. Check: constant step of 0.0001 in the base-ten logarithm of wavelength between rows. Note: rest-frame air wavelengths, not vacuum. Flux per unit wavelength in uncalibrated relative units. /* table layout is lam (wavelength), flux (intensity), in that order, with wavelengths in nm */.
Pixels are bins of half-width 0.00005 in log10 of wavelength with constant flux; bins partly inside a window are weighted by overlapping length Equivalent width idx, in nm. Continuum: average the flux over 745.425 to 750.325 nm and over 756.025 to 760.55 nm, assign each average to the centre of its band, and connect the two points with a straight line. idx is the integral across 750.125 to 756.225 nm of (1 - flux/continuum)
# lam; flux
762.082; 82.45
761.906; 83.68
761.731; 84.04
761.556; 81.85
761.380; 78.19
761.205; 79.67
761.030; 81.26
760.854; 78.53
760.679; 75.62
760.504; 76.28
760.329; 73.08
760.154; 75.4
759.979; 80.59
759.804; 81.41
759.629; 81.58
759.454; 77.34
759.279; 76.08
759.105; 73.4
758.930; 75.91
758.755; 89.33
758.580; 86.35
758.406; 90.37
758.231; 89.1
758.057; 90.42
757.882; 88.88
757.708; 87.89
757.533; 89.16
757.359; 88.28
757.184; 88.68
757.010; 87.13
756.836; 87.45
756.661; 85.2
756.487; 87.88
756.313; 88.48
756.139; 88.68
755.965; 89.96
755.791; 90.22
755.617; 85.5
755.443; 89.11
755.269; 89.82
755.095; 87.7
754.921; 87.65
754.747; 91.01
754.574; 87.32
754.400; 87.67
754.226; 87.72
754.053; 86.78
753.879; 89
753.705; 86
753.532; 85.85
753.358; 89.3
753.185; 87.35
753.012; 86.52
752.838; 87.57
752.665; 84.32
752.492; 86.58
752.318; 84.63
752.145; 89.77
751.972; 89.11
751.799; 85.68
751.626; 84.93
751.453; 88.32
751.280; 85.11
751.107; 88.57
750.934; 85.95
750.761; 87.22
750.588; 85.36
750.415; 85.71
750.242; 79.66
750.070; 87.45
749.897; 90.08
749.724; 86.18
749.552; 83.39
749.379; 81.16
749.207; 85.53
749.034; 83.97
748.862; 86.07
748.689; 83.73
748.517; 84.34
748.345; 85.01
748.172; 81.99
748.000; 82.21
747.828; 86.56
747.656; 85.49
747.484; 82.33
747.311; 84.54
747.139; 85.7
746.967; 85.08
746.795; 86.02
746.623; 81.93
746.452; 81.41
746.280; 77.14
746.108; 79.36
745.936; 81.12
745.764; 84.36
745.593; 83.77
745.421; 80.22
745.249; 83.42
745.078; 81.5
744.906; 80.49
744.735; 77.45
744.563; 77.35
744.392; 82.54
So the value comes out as -0.24 nm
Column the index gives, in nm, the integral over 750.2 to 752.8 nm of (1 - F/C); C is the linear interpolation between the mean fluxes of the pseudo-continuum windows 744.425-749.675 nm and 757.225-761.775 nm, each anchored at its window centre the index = -0.12 nm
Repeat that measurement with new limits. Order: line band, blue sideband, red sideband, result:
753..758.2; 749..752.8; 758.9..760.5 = -0.44 nm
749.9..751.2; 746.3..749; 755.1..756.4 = 0.00 nm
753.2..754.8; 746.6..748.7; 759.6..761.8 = -0.12 nm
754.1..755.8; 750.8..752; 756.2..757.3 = -0.02 nm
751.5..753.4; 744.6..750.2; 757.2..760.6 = -0.09 nm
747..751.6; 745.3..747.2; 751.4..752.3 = 0.00 nm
